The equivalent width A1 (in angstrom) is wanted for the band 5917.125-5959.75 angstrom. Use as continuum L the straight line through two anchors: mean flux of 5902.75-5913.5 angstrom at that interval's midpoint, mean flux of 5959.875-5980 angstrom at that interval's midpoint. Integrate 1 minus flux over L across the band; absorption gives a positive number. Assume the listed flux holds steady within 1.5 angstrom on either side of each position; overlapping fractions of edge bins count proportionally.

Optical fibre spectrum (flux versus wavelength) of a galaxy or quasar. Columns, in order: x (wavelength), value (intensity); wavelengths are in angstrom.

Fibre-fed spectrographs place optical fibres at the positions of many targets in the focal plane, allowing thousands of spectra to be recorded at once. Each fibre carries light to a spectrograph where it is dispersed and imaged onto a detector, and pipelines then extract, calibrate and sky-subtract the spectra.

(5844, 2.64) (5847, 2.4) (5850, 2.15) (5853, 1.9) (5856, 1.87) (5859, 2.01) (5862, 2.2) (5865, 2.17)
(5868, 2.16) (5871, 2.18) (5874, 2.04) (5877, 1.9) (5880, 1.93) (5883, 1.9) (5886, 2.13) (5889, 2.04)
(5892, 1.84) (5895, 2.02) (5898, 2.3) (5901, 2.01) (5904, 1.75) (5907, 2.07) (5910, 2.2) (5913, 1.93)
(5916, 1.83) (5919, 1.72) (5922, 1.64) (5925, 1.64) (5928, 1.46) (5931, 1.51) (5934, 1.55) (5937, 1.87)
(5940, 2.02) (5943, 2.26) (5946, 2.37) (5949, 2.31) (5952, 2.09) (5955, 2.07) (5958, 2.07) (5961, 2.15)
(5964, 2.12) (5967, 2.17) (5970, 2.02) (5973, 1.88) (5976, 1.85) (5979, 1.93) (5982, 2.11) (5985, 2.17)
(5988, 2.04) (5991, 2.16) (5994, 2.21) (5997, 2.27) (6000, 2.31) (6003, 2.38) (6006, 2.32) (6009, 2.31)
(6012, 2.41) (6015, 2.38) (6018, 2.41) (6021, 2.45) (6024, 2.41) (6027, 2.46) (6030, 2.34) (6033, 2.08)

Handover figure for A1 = 2.3 angstrom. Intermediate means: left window 2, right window 2.02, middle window 1.9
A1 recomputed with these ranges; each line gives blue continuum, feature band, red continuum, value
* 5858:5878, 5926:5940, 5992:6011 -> 3.5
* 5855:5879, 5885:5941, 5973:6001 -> 5.7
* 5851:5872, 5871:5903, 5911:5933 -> -1.8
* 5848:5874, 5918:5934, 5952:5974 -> 3.8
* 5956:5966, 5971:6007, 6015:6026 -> 2.0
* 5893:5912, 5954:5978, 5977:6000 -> 0.8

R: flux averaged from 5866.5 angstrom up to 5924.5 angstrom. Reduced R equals 1.97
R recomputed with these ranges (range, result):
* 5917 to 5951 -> 1.85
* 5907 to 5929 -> 1.8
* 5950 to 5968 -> 2.12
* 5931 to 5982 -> 2.03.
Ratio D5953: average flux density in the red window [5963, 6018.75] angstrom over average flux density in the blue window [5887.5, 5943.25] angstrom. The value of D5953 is 1.17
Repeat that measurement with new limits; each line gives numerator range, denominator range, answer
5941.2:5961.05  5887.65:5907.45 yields 1.09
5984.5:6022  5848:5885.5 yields 1.12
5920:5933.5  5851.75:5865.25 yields 0.78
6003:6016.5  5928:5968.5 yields 1.17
